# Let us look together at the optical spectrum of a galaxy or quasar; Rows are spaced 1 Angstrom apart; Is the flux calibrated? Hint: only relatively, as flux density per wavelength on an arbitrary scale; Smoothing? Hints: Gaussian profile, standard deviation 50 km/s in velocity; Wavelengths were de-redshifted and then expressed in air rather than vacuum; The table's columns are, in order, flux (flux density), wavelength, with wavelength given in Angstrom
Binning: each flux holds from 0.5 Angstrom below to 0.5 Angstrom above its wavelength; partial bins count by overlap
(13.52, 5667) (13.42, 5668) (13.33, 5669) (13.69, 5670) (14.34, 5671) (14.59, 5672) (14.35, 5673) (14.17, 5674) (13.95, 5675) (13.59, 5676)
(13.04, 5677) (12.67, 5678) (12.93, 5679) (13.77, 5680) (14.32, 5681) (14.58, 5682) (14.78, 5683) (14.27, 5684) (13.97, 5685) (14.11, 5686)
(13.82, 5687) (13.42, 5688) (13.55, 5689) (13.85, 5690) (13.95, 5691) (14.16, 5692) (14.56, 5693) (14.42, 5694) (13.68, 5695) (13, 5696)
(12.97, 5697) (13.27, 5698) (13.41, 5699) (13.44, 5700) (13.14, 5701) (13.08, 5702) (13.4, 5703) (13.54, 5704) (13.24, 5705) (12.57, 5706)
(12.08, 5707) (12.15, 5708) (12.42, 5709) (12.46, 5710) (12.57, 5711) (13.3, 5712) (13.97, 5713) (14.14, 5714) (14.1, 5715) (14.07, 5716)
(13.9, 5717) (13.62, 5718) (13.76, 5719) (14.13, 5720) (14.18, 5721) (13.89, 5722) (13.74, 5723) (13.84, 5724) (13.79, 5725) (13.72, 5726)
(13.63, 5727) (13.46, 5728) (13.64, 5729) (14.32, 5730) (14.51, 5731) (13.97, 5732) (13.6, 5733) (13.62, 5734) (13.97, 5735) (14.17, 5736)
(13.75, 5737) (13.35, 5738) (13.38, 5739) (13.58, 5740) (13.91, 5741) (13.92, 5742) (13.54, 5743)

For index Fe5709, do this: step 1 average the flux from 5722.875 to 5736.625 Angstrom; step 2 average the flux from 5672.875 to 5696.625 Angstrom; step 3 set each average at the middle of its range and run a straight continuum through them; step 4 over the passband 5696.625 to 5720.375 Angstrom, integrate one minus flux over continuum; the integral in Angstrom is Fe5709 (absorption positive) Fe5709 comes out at 1.00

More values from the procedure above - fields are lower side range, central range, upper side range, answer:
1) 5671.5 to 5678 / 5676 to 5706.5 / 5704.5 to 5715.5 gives -0.4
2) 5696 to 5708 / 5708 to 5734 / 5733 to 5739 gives -0.5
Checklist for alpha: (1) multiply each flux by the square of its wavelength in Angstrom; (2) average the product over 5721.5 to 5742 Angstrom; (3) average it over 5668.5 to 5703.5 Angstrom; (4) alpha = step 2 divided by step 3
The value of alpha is 1.02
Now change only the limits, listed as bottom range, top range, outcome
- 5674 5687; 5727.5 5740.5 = 1.02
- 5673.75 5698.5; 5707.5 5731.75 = 1.00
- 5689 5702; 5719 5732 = 1.03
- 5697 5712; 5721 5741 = 1.08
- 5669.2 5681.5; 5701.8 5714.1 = 0.95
